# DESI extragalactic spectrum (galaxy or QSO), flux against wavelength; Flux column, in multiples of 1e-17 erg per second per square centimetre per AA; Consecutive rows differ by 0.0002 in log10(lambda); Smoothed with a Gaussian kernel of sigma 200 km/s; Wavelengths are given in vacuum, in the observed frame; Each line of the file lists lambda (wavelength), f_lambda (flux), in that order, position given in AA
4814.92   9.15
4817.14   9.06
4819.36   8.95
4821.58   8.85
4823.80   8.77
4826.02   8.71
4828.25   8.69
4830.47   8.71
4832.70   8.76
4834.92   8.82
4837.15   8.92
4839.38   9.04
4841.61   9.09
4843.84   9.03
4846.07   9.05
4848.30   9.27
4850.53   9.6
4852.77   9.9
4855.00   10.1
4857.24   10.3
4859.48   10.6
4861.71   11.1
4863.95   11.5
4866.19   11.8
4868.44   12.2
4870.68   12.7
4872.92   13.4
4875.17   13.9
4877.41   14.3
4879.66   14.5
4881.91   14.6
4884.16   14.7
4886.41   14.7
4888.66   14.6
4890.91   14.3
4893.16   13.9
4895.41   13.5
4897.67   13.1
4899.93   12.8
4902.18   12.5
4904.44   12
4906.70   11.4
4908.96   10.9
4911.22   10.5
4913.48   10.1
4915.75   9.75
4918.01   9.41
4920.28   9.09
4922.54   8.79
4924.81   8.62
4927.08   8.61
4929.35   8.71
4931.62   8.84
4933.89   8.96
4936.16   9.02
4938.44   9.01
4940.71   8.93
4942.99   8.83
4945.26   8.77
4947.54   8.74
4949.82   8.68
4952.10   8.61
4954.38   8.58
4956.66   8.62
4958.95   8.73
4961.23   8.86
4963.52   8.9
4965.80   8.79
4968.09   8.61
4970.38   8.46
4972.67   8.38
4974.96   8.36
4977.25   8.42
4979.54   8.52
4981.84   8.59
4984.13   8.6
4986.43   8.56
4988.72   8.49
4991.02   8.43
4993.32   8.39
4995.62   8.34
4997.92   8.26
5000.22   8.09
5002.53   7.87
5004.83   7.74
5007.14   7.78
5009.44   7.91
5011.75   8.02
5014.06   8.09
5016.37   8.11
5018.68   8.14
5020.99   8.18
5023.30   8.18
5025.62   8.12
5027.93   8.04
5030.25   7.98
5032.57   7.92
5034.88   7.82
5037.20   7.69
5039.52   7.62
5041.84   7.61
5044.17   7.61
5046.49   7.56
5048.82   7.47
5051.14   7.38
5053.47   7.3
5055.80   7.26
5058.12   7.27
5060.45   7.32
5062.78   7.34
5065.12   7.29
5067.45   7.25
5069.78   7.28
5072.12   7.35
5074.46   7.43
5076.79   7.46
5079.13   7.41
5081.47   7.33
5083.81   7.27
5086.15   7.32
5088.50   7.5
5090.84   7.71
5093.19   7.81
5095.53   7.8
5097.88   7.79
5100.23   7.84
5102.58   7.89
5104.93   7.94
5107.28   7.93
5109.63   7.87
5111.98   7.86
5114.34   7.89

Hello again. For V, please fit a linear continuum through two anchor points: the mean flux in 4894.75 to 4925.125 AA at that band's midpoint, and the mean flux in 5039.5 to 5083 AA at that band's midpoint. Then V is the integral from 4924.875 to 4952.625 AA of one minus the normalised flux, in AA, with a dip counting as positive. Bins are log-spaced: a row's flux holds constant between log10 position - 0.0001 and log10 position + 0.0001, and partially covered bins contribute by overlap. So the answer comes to 3.9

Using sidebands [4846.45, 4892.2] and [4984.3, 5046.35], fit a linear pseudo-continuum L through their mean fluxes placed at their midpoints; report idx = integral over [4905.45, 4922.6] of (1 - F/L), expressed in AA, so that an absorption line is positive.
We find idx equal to 1.5 AA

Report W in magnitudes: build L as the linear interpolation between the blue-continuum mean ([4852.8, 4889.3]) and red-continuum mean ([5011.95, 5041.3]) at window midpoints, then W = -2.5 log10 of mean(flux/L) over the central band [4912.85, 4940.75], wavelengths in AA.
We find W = 0.21 mag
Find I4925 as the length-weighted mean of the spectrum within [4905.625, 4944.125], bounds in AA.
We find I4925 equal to 9.38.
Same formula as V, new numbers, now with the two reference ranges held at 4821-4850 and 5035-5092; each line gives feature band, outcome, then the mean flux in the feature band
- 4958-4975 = -1.3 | 8.65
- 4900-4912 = -4.5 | 11.6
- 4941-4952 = -0.8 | 8.75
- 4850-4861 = -1.7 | 10.2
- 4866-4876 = -4.8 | 12.9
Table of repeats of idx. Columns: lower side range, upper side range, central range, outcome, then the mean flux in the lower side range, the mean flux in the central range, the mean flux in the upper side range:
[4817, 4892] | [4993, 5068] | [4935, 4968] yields 1.6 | 11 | 8.78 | 7.78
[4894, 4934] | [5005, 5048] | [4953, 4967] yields 1.0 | 10.5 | 8.74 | 7.9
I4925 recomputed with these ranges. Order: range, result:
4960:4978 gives 8.6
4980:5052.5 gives 8.02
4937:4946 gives 8.9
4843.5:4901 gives 12.3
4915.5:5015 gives 8.57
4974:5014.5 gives 8.25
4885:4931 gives 11.4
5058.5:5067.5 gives 7.3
